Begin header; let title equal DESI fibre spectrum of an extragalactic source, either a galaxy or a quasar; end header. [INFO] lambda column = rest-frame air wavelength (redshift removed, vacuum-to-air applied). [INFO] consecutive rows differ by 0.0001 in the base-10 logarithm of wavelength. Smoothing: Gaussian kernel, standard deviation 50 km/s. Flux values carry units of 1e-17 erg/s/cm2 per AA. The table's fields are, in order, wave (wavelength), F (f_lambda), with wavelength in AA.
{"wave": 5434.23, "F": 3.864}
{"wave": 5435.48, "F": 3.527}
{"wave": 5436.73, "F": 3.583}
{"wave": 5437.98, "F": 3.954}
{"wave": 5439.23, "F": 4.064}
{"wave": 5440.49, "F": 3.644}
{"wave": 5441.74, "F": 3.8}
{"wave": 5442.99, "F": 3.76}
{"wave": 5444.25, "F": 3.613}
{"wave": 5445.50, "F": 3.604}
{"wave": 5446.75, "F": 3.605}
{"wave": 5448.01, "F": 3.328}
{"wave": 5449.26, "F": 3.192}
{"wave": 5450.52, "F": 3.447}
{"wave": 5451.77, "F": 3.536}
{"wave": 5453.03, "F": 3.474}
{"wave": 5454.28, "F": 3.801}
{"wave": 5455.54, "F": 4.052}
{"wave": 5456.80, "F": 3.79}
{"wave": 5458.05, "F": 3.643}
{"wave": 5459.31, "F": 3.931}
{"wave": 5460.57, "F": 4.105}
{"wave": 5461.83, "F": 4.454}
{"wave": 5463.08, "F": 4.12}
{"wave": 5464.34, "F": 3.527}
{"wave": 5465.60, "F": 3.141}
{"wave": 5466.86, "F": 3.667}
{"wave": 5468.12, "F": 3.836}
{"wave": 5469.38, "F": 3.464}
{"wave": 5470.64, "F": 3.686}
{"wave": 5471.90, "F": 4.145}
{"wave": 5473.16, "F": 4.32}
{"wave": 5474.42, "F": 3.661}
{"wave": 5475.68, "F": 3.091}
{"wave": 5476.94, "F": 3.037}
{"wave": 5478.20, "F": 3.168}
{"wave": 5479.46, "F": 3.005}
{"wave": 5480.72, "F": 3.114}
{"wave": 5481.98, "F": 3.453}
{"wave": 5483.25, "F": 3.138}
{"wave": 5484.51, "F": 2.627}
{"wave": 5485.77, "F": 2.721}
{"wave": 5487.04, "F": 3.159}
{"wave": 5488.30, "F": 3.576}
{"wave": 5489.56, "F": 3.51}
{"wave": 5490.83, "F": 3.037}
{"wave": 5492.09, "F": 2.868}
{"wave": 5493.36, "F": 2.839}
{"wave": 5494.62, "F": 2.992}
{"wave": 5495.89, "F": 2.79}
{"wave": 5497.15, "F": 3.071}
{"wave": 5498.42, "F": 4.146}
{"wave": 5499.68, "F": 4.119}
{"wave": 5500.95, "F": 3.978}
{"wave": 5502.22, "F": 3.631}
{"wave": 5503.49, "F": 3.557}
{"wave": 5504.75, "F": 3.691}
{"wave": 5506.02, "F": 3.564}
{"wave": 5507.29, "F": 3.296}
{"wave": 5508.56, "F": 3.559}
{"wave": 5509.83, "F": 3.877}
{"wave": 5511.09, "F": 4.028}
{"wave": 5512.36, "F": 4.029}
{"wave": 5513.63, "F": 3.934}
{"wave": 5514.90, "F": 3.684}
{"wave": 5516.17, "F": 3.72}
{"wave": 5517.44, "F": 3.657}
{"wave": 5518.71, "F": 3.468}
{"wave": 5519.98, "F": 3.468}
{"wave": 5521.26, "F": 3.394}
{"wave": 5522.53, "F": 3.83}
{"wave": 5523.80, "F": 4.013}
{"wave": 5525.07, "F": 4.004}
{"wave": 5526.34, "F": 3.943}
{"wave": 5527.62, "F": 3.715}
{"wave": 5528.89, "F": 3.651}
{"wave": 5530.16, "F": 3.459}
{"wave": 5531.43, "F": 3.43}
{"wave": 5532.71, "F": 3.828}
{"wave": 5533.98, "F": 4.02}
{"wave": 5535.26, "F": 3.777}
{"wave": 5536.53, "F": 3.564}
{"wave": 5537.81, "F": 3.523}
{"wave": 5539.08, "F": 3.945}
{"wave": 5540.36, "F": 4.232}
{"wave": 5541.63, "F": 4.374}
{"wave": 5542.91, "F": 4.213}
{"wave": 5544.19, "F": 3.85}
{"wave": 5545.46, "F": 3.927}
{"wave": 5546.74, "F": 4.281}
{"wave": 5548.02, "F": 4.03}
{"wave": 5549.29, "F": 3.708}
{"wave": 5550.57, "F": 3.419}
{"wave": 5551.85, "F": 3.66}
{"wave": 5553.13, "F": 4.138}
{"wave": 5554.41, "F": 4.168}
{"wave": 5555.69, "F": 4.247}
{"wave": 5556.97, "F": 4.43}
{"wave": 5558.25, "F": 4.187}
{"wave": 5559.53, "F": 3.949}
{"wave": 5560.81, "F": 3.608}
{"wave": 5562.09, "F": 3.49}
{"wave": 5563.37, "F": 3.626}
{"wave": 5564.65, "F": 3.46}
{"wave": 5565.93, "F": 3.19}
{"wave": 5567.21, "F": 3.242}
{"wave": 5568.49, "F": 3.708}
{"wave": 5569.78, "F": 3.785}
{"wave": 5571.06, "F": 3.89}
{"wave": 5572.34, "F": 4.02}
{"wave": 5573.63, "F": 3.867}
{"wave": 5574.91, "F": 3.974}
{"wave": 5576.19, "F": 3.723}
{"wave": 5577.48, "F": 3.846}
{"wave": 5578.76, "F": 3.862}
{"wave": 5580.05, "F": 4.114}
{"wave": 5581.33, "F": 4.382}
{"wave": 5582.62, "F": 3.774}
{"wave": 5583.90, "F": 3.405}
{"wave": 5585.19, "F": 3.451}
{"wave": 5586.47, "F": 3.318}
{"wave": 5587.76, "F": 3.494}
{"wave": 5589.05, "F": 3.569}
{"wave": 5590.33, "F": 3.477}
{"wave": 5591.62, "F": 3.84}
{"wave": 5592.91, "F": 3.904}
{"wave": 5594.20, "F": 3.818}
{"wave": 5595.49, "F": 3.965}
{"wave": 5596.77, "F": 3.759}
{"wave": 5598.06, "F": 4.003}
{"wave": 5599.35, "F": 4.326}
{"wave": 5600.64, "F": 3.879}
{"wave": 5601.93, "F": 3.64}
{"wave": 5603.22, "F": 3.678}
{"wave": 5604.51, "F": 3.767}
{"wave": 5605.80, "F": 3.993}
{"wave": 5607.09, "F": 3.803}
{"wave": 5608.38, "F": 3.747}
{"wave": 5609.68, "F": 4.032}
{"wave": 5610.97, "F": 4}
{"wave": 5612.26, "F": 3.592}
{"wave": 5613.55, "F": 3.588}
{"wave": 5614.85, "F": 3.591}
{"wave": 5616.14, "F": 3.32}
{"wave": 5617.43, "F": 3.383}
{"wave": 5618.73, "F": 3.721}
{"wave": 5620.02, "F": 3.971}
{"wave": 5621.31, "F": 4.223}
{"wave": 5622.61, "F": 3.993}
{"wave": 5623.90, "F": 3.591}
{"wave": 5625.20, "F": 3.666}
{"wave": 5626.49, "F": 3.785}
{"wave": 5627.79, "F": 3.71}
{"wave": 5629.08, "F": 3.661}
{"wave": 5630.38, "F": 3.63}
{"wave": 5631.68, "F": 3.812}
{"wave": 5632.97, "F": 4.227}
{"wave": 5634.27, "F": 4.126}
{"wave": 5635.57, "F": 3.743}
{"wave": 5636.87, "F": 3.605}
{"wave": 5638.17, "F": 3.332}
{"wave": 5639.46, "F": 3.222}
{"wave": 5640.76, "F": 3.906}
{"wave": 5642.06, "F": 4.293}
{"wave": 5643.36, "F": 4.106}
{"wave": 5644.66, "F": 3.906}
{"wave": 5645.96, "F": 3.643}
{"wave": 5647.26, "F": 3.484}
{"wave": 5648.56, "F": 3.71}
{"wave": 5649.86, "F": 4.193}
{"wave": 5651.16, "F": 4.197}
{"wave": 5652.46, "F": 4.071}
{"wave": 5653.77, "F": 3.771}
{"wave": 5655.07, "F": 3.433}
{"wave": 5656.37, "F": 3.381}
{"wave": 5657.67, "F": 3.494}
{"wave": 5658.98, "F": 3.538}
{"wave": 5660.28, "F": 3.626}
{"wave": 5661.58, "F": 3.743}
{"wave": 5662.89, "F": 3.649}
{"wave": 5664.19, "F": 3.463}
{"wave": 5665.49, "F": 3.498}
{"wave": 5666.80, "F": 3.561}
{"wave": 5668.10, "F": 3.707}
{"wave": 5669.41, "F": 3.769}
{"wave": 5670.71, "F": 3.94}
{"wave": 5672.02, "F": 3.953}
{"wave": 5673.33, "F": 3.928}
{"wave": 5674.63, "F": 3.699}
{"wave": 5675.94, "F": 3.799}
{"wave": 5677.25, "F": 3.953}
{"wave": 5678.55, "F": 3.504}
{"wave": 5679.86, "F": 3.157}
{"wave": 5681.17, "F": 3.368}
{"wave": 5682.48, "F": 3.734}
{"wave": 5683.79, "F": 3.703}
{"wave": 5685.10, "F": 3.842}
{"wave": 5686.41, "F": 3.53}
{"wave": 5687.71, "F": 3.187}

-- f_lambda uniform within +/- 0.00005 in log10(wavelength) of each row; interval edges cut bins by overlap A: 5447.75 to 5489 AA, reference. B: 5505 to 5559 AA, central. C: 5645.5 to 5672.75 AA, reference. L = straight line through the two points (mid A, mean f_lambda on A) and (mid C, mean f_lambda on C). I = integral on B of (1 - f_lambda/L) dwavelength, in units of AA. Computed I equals -3.8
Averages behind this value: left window 3.53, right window 3.71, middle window 3.84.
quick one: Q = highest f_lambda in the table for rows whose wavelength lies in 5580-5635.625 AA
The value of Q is 4.382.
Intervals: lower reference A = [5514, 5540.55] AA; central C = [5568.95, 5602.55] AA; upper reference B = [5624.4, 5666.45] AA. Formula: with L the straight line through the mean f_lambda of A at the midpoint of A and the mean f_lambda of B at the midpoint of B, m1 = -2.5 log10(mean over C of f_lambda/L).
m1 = -0.02 mag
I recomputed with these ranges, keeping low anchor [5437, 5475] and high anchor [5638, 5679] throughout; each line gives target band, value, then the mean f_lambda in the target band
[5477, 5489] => 2.0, 3.11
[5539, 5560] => -1.7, 4.05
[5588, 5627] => -0.5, 3.78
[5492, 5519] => 1.1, 3.58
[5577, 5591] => 0.2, 3.7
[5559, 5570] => 0.6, 3.55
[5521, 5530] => -0.1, 3.79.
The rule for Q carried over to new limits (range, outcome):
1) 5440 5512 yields 4.454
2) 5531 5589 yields 4.43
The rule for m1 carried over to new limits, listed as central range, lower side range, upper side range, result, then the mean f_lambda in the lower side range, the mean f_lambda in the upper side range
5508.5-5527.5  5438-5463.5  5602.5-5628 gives -0.01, 3.75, 3.76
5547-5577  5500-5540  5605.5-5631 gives -0.02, 3.72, 3.75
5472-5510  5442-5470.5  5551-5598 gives 0.11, 3.69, 3.79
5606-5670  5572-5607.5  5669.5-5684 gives 0.00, 3.81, 3.71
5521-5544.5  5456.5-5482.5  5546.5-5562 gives 0.01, 3.64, 3.96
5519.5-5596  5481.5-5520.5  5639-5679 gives -0.07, 3.46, 3.75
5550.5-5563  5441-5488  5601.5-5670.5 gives -0.08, 3.55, 3.74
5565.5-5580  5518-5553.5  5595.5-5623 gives 0.02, 3.81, 3.81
